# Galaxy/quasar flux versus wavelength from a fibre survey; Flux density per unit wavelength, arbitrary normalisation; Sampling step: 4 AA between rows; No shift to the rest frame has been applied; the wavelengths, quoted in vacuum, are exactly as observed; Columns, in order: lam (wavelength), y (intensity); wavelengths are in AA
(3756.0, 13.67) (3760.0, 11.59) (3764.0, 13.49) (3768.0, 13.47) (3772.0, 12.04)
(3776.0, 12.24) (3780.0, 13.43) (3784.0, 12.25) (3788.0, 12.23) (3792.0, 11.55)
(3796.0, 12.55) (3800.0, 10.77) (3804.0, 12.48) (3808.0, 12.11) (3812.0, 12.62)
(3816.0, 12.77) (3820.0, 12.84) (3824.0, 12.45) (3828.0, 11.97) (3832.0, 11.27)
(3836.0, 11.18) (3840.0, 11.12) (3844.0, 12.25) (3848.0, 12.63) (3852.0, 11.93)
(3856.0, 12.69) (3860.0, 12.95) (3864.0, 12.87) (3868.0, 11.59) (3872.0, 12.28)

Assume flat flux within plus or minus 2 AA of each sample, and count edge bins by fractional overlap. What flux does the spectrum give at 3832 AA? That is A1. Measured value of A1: 11.27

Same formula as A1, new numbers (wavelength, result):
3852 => 11.93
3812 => 12.62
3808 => 12.11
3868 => 11.59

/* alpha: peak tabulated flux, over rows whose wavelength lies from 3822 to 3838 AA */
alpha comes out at 12.45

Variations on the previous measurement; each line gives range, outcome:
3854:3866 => 12.95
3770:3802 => 13.43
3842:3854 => 12.63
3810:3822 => 12.84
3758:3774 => 13.49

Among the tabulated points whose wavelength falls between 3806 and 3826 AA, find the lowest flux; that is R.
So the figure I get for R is 12.11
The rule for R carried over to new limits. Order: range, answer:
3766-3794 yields 11.55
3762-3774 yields 12.04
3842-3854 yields 11.93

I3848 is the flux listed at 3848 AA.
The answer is 12.63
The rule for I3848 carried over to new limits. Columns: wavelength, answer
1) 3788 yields 12.23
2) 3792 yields 11.55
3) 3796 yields 12.55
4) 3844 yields 12.25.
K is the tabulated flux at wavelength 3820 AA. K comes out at 12.84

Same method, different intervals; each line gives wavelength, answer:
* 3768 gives 13.47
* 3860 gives 12.95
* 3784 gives 12.25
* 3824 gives 12.45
